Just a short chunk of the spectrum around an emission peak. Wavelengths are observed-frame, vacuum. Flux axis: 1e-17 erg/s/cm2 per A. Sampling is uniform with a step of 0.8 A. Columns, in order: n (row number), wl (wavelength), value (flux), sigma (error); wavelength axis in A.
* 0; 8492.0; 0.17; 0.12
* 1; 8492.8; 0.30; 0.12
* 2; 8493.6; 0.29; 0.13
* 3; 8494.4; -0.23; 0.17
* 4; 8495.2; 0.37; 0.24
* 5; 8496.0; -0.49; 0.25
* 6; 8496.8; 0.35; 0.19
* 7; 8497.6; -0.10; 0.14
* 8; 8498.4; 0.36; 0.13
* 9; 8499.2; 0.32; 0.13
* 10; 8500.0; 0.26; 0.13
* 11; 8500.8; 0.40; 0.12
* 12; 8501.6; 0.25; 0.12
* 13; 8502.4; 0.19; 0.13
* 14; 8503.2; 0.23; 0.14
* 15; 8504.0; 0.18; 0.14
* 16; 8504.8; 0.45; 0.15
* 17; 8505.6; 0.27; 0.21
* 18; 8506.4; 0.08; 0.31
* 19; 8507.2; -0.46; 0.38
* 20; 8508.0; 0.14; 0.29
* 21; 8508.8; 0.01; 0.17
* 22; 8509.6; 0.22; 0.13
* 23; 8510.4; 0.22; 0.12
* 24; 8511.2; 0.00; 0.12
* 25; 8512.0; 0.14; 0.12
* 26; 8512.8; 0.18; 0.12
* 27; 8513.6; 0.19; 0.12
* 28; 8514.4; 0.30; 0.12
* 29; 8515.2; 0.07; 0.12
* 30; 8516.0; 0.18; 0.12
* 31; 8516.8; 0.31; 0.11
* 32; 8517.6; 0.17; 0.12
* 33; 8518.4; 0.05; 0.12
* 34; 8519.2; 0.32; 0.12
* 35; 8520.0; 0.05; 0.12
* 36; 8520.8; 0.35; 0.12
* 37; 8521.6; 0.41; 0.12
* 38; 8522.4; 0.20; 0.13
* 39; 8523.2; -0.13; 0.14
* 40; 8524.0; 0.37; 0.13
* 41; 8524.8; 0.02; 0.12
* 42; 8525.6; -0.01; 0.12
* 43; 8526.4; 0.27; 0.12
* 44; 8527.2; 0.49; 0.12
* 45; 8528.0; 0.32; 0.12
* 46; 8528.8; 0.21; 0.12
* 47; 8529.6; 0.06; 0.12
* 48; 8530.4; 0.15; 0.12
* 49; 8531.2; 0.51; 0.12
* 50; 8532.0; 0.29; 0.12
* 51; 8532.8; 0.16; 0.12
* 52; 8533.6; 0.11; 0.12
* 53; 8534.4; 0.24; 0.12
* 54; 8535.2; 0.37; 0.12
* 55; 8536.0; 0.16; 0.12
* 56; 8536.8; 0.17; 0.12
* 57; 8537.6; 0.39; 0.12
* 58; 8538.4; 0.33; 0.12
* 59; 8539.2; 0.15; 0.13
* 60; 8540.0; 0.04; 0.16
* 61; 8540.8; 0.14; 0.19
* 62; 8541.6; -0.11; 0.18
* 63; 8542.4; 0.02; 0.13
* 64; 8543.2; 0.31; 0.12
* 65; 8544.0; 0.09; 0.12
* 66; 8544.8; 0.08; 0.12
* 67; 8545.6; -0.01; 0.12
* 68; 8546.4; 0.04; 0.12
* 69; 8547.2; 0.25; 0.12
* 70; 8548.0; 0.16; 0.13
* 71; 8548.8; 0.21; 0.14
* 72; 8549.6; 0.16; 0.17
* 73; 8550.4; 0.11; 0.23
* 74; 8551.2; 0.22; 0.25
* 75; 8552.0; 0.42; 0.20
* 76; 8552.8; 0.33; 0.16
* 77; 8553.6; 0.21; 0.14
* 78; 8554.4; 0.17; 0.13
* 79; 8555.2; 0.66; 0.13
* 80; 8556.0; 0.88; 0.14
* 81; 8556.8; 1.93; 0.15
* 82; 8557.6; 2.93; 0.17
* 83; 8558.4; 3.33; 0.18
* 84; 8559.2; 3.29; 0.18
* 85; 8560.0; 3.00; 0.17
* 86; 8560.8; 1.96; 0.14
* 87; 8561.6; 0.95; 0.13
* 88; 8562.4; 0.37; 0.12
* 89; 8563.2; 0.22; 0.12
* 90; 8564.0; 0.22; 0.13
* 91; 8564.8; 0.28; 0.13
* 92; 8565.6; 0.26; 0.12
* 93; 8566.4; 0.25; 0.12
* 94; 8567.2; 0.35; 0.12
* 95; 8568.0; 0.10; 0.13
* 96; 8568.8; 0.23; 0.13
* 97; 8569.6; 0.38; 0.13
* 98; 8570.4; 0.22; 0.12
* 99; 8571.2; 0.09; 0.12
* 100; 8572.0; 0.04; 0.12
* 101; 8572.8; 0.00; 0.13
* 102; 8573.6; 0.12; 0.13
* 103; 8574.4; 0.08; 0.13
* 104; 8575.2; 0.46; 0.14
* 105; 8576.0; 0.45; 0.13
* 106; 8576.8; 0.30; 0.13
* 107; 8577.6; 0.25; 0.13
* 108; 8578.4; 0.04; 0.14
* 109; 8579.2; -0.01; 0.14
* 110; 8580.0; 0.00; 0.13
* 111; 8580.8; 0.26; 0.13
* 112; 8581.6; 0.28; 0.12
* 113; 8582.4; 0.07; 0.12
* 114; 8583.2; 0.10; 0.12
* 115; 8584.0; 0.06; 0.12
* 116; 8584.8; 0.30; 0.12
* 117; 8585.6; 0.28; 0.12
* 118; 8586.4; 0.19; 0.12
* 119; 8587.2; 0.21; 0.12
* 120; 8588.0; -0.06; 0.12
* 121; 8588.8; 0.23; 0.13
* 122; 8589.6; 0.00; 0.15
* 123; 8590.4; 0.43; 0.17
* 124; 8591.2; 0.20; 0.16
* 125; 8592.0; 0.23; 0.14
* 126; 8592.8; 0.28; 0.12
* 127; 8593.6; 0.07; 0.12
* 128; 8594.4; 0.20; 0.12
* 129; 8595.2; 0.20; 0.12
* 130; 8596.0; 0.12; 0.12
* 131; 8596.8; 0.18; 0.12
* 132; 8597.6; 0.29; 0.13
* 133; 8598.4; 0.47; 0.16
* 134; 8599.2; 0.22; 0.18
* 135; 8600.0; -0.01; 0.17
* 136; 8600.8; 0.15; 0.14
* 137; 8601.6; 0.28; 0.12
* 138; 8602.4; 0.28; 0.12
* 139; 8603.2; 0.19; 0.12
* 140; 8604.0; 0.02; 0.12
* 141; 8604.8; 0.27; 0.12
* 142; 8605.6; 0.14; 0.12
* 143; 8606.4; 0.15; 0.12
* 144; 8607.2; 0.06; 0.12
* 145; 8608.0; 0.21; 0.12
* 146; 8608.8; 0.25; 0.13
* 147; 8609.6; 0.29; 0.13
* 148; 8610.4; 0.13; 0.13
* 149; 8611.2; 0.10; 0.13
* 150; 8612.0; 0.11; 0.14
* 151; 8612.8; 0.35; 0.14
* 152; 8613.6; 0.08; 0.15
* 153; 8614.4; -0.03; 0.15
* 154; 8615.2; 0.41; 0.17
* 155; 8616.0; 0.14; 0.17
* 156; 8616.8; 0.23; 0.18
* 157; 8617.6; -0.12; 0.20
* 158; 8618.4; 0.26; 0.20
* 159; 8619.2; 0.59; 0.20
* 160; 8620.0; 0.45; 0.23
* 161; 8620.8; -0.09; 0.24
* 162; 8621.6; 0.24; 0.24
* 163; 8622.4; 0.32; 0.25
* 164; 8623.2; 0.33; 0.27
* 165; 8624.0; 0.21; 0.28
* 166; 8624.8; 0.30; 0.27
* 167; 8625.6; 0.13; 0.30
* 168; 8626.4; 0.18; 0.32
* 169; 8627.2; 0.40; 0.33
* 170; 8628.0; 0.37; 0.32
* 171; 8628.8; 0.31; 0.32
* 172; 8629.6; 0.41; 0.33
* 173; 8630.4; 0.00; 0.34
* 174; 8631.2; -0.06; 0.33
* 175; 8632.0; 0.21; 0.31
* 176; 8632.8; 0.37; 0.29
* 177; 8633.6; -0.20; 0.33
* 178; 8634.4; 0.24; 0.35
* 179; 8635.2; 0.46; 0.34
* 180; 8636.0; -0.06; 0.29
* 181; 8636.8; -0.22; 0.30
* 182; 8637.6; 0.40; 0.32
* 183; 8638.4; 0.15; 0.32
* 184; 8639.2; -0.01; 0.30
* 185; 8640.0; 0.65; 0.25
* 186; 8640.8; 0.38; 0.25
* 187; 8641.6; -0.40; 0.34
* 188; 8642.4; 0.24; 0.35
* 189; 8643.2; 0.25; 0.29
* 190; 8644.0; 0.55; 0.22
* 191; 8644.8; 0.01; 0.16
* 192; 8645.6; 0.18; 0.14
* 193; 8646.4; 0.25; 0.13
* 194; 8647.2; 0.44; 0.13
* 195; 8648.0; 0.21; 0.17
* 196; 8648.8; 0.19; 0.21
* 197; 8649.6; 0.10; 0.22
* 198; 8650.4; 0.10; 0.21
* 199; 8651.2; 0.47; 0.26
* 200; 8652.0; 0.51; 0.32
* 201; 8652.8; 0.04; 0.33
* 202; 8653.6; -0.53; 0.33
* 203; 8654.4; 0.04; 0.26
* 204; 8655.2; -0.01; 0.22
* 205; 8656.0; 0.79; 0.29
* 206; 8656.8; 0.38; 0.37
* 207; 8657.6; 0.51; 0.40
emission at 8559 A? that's H-beta 4861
